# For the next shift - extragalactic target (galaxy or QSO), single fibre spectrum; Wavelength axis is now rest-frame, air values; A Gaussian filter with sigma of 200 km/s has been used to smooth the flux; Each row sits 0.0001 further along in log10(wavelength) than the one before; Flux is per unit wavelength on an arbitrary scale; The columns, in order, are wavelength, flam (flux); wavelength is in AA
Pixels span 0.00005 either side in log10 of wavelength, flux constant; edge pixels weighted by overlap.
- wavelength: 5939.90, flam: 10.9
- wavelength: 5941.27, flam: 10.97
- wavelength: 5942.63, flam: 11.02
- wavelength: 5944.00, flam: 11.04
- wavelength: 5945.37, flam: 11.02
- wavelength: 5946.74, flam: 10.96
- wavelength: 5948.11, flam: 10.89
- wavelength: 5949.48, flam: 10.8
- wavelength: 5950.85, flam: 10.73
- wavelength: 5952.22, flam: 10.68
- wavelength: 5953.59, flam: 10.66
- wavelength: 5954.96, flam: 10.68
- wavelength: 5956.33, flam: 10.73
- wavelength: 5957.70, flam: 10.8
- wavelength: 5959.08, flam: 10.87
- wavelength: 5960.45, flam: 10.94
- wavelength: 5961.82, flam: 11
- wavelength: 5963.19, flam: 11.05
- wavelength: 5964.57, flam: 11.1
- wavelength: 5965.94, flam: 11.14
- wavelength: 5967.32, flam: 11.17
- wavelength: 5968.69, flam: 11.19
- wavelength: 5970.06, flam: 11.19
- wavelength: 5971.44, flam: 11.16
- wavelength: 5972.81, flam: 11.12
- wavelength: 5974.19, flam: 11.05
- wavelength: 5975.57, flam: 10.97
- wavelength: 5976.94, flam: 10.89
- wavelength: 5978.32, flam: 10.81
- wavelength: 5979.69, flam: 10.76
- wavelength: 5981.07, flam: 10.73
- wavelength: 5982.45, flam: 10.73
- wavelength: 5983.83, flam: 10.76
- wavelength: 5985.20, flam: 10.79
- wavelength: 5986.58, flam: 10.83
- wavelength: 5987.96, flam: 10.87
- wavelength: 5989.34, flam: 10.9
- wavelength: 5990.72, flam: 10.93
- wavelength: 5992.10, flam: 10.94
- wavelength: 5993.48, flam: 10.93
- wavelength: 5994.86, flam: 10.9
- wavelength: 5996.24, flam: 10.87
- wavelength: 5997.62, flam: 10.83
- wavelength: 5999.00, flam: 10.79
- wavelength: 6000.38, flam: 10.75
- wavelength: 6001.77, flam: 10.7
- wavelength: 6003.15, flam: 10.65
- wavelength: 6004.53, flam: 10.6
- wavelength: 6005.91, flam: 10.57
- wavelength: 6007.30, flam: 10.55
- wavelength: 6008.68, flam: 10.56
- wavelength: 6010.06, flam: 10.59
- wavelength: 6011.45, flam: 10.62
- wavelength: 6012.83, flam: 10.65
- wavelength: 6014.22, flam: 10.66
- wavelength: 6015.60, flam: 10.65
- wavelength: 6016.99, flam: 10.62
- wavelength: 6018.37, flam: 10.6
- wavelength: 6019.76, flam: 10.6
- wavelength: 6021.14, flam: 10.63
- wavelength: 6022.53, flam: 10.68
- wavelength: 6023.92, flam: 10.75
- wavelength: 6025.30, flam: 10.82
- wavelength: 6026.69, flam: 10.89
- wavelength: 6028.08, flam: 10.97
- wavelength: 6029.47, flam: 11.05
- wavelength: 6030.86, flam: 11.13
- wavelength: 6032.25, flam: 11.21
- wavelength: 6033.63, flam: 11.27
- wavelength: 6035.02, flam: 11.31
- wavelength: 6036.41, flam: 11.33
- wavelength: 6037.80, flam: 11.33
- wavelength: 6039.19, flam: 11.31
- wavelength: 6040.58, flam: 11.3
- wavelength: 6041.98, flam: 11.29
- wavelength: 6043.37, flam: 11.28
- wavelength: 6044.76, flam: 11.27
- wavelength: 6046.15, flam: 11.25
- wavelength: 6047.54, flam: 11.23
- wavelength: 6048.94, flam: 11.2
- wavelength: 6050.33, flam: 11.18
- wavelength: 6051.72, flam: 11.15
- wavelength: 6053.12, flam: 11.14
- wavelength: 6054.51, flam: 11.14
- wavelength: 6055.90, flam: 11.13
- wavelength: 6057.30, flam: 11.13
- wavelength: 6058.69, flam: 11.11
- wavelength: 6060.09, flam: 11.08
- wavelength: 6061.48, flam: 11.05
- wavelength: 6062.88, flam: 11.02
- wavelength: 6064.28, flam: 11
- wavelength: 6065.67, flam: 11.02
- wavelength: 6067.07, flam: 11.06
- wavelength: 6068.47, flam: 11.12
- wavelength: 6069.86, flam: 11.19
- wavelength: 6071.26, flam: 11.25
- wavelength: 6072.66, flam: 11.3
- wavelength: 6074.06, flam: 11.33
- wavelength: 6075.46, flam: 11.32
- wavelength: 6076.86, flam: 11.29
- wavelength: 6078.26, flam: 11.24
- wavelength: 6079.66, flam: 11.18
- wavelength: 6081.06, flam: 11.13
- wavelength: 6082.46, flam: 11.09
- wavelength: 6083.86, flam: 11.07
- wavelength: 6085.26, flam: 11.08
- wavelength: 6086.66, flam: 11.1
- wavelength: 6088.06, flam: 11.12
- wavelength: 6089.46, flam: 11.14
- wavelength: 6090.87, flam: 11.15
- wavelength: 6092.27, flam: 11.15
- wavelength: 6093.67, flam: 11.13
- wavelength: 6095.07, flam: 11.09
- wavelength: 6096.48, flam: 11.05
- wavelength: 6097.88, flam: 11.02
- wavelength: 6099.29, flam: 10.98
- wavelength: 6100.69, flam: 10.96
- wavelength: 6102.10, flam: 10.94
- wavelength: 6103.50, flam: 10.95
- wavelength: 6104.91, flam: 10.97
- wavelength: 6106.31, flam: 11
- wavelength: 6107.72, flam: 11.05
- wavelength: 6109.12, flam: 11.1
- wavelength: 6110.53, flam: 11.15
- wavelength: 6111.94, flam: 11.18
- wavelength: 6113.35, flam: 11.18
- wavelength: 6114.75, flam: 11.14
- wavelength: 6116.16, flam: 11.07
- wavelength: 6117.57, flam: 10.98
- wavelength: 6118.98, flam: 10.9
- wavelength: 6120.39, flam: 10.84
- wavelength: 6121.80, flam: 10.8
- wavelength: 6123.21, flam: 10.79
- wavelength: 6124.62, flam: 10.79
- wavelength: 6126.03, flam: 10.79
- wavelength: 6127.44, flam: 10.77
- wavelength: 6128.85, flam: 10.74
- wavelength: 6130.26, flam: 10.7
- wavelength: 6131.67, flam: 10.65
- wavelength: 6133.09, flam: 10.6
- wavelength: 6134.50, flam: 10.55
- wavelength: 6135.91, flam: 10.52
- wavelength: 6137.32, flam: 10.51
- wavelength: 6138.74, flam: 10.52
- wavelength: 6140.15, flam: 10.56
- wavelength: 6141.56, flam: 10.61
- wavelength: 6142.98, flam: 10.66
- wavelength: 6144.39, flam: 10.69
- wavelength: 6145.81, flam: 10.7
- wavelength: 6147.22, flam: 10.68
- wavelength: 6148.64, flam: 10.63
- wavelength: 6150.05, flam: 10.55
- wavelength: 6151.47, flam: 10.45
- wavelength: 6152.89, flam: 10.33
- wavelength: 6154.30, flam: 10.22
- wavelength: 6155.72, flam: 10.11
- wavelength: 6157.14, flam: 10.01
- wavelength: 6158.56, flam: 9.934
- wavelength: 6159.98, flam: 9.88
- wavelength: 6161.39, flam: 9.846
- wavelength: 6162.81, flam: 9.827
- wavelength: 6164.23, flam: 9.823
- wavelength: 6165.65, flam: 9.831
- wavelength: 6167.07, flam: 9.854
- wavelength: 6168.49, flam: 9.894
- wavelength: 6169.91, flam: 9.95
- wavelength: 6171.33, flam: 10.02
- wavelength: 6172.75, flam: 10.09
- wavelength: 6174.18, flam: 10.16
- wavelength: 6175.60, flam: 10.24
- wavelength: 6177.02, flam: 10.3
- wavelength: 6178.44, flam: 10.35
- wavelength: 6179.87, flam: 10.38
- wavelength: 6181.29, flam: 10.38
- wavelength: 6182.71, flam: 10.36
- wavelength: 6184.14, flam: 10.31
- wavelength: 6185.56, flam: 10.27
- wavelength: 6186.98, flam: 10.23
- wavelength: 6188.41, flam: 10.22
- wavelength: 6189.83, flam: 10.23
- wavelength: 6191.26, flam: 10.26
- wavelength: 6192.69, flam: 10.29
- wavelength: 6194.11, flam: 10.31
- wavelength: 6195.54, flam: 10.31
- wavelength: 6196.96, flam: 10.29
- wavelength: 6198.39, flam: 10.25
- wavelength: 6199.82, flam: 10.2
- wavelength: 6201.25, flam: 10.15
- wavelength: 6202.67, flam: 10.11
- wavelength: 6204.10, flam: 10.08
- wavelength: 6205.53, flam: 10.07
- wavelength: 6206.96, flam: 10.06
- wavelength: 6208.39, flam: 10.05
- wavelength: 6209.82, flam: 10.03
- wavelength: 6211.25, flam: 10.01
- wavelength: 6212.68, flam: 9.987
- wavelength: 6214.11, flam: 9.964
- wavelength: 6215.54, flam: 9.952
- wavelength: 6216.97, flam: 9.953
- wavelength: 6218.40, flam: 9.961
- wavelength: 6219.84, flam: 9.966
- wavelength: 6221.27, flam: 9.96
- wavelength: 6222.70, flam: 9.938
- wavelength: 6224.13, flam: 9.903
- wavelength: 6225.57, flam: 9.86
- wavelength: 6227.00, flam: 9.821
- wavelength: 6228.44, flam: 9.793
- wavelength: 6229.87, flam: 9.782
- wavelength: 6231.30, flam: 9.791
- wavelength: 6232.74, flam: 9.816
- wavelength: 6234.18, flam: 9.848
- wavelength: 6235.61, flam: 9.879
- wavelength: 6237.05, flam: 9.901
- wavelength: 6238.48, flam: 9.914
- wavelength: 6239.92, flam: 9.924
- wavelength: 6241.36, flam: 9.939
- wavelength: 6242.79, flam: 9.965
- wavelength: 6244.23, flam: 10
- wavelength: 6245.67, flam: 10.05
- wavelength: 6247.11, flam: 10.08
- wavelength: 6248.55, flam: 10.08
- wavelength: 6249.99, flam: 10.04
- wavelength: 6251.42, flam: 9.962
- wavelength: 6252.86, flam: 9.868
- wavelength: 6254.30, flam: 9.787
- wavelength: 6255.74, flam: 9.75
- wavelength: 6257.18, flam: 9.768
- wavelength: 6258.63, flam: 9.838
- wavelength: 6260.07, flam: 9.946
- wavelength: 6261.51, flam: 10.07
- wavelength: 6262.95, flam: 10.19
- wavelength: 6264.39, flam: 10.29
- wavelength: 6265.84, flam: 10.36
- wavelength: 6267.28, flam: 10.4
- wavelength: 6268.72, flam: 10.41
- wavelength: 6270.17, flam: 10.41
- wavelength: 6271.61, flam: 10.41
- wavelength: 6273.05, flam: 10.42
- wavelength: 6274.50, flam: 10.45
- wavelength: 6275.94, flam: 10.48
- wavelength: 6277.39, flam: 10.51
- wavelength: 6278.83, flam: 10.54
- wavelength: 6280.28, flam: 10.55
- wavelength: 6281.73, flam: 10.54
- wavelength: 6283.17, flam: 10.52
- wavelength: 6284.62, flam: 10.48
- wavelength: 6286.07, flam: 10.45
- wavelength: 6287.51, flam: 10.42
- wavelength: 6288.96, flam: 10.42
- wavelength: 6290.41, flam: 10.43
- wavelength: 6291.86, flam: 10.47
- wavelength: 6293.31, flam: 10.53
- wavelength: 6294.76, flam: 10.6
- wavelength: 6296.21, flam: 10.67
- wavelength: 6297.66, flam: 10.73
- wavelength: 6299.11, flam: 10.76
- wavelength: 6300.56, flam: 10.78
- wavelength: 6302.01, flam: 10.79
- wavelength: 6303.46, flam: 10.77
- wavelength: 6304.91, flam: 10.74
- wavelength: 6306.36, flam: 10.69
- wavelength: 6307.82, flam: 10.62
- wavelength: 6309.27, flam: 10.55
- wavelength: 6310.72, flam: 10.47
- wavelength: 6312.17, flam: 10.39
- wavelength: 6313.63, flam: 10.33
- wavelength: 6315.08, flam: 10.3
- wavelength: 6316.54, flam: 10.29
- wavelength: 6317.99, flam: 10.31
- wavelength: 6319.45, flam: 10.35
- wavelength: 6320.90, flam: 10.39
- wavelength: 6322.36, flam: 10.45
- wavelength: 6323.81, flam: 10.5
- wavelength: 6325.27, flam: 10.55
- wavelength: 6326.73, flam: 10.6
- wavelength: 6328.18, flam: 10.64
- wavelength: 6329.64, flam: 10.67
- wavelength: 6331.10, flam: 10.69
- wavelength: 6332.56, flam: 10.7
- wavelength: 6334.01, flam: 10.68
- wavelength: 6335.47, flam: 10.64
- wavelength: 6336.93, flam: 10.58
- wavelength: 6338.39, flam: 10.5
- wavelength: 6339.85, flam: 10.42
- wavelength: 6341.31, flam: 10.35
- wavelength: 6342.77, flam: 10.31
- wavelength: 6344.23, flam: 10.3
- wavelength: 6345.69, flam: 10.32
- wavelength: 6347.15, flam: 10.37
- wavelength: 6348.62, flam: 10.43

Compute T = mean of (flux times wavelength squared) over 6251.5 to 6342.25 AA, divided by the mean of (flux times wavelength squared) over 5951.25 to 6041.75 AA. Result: 1.06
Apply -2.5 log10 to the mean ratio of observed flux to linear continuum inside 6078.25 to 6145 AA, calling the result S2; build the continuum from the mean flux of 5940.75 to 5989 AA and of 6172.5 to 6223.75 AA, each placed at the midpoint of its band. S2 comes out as -0.05 mag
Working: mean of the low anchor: 10.9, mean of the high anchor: 10.2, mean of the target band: 10.9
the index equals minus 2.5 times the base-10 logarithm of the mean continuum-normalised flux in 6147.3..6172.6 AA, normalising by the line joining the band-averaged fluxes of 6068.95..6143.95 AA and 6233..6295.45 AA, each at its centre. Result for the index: 0.07 mag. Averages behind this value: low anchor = 11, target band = 10.1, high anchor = 10.2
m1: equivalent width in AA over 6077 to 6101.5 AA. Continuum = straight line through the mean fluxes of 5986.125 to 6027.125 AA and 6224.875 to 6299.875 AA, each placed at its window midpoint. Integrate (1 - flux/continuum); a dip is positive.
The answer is -1.3 AA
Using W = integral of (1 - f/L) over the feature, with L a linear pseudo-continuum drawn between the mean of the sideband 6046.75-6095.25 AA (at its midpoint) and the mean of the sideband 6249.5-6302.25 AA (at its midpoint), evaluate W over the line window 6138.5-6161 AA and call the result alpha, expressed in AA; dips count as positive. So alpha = 0.9 AA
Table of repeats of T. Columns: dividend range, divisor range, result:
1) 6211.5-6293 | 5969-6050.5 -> 1.00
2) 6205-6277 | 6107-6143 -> 0.96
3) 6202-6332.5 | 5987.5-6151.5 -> 1.00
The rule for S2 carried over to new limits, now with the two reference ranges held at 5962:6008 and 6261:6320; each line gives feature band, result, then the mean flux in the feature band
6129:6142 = 0.01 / 10.6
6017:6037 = -0.01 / 10.9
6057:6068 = -0.03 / 11.1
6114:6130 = -0.02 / 10.9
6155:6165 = 0.08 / 9.92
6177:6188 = 0.03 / 10.3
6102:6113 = -0.03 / 11.1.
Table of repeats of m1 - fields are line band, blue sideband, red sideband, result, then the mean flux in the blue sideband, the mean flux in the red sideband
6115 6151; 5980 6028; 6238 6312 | -0.6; 10.7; 10.3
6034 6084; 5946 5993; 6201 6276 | -2.7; 10.9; 10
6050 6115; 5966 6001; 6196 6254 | -3.6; 10.9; 9.98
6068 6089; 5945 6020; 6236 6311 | -1.0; 10.8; 10.3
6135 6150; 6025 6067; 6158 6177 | -0.6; 11.2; 9.96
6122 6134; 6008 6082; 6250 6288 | 0.0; 11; 10.3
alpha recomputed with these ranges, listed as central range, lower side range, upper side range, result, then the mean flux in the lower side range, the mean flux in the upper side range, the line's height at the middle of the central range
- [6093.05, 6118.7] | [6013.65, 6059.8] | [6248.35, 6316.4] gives -0.4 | 11.1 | 10.4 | 10.9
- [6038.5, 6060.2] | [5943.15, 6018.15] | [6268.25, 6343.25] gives -0.9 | 10.8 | 10.5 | 10.8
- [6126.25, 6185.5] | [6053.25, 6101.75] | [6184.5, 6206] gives 1.1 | 11.1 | 10.2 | 10.5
